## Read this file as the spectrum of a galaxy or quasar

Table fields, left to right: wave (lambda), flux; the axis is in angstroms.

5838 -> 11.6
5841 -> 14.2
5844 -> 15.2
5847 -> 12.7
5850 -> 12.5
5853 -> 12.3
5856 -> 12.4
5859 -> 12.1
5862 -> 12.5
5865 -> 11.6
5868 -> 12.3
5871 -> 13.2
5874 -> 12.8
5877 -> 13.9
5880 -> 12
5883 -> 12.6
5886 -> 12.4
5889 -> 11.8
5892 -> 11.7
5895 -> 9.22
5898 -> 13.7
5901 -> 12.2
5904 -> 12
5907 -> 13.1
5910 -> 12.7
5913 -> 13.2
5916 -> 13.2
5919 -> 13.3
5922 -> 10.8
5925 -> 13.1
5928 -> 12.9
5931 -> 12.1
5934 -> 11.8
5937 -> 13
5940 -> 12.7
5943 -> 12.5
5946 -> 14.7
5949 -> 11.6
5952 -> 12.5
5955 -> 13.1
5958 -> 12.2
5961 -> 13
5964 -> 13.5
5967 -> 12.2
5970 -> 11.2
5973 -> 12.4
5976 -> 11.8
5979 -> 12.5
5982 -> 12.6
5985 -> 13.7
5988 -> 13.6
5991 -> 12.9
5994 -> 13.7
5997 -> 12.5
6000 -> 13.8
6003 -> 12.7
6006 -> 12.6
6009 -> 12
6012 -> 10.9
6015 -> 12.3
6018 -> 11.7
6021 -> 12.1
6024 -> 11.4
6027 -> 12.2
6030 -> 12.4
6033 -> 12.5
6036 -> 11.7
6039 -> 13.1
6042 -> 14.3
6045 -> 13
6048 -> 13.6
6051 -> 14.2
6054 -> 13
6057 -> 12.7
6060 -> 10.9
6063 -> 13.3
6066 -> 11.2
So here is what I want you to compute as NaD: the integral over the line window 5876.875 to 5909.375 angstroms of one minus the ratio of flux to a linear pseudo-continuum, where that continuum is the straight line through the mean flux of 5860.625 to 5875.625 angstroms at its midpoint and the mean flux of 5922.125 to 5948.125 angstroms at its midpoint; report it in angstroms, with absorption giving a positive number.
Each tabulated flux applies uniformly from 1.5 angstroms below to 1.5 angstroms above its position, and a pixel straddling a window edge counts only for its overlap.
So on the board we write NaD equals 1.0 angstroms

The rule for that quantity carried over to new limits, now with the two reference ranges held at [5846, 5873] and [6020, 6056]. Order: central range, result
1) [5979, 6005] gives -0.9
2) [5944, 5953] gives -0.2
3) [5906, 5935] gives -0.2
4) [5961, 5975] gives 0.3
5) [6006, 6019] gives 0.9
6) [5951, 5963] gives -0.1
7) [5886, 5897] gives 1.1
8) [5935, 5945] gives -0.2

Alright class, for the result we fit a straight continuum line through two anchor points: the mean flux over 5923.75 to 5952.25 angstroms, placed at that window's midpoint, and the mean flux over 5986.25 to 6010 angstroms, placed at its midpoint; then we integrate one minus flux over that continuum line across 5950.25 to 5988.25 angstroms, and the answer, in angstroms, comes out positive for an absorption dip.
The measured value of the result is 0.8 angstroms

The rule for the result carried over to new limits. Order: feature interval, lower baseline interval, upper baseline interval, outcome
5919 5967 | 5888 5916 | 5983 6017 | -0.7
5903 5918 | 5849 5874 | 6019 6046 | -0.6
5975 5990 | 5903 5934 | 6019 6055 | -0.2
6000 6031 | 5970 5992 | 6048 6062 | 1.5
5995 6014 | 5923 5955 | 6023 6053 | 0.5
